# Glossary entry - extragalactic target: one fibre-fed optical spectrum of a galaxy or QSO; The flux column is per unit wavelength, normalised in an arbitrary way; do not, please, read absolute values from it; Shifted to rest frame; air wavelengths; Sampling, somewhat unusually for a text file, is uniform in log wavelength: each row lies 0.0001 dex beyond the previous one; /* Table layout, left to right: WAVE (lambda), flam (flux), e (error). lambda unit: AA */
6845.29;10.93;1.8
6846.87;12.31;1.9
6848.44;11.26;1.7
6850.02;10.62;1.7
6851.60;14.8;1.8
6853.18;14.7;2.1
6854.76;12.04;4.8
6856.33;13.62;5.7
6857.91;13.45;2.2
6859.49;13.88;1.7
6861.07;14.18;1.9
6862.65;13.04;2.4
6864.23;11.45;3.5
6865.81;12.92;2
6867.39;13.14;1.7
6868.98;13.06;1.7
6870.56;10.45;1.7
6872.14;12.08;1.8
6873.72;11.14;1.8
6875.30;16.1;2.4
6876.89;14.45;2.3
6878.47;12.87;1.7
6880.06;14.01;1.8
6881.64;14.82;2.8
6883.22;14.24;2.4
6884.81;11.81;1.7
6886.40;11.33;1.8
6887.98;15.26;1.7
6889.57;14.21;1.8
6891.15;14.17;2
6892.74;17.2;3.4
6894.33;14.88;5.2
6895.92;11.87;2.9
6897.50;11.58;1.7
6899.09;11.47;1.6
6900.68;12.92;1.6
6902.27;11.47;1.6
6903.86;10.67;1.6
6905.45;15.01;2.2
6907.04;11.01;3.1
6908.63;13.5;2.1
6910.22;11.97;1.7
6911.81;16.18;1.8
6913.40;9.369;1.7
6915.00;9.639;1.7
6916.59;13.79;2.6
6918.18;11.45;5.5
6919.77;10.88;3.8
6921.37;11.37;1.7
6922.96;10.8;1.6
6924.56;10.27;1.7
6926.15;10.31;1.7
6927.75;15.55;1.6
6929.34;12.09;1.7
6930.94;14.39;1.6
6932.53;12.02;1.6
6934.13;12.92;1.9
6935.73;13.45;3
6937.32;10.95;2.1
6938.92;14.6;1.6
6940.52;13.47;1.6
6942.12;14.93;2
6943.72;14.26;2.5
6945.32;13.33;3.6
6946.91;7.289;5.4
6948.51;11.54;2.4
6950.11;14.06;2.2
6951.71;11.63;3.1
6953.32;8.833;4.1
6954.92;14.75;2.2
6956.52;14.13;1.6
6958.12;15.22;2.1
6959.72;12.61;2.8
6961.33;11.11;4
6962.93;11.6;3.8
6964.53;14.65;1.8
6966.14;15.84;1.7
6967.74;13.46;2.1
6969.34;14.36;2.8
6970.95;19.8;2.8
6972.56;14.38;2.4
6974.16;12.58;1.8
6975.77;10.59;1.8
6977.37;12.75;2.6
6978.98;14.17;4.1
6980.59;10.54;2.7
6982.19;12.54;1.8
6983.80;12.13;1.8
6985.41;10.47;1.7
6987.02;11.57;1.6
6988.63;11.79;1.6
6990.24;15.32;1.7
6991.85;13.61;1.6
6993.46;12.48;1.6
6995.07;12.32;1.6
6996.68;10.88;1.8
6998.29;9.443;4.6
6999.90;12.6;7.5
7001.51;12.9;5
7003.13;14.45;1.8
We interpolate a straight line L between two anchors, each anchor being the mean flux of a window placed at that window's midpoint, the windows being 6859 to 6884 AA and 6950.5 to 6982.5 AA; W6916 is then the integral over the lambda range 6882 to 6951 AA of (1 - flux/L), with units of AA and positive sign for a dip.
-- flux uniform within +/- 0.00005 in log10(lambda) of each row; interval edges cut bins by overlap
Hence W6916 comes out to 3.2 AA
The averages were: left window 13.2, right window 13.3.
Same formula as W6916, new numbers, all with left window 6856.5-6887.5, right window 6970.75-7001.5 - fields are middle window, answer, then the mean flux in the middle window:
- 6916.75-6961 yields 0.9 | 12.5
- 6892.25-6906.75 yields 0.1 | 12.8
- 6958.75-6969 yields -0.6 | 13.3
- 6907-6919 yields 0.7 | 12.2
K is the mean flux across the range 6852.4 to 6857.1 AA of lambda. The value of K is 13.5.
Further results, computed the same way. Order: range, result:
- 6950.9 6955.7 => 11.7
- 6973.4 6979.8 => 12.5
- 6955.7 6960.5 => 14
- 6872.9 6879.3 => 13.6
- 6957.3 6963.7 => 12.6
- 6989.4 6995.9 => 13.4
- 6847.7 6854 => 12.8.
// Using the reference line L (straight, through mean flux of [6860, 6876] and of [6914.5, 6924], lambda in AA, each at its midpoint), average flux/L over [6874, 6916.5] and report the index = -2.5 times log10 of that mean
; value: -0.10 mag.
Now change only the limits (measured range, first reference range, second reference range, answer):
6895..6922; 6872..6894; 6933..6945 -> 0.14 mag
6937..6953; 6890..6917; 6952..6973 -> 0.08 mag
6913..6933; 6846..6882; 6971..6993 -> 0.10 mag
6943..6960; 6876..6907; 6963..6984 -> 0.09 mag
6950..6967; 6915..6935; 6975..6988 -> -0.10 mag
